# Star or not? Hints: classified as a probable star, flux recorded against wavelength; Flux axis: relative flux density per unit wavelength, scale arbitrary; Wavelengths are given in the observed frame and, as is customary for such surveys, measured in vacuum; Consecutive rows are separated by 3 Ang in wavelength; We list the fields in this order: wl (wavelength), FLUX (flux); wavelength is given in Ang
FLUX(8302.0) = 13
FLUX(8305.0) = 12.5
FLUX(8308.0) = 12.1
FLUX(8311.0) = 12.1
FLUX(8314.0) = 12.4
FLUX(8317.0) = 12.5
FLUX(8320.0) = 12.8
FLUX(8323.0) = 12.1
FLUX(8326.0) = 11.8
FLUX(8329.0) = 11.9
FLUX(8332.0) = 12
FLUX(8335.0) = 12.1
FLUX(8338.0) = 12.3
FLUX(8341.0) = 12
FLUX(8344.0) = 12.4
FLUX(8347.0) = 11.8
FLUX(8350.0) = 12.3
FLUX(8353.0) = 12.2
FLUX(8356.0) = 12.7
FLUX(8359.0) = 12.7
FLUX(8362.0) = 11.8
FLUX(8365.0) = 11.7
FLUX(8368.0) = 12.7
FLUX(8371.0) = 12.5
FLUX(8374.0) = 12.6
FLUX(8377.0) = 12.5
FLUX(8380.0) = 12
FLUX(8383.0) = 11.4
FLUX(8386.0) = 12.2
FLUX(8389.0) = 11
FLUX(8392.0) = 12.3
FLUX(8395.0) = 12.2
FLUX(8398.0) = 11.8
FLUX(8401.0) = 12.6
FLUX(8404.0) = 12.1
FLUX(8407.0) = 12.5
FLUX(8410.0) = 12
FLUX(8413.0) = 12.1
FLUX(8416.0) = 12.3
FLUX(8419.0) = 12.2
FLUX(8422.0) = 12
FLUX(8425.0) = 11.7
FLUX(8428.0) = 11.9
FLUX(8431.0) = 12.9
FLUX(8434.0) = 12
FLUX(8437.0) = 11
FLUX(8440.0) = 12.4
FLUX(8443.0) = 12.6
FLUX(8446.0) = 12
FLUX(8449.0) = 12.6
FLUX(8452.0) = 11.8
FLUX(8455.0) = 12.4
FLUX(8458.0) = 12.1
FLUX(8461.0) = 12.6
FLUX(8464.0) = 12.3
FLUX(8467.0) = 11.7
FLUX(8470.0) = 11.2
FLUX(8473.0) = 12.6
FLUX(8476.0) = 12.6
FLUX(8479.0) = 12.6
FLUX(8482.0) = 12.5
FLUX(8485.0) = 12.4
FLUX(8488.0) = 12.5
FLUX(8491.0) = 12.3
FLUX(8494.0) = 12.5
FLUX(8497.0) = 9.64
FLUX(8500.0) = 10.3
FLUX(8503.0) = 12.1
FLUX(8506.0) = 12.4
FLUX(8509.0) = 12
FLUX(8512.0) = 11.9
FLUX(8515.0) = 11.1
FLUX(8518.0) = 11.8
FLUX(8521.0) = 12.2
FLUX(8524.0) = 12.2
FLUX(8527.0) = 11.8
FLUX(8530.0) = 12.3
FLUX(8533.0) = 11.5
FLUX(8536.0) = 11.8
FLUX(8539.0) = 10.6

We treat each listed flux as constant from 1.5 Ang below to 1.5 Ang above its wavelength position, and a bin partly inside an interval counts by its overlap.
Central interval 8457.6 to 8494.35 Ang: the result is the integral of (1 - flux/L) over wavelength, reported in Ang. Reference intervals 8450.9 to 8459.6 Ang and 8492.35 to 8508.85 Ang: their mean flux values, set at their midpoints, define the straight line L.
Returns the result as -1.53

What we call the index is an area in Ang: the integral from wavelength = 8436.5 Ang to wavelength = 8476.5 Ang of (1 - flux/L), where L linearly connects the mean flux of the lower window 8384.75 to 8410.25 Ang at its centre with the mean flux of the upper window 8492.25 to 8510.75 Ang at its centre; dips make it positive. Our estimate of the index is -1.4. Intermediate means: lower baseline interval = 12.1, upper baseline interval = 11.5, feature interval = 12.2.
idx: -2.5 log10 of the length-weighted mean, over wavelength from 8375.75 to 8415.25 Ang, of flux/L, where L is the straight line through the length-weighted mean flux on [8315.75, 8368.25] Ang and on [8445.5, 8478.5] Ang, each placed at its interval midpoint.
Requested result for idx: 0.01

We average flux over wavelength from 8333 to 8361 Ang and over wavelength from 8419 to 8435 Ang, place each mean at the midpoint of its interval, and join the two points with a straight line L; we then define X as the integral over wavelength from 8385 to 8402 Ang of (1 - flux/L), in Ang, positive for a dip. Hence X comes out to 0.3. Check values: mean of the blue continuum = 12.3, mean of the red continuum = 12.1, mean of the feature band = 12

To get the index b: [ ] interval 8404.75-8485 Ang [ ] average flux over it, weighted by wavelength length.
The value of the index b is 12.2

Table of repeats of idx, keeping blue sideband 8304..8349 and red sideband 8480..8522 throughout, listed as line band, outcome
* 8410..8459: -0.01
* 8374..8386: 0.00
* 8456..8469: -0.02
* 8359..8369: 0.00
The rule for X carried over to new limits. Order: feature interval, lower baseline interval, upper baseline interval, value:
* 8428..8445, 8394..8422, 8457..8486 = 0.10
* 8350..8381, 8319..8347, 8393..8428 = -0.55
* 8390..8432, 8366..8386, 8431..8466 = 0.22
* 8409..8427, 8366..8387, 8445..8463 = 0.31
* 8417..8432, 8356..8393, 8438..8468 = 0.10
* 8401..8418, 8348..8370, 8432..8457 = -0.07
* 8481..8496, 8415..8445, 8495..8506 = -1.56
